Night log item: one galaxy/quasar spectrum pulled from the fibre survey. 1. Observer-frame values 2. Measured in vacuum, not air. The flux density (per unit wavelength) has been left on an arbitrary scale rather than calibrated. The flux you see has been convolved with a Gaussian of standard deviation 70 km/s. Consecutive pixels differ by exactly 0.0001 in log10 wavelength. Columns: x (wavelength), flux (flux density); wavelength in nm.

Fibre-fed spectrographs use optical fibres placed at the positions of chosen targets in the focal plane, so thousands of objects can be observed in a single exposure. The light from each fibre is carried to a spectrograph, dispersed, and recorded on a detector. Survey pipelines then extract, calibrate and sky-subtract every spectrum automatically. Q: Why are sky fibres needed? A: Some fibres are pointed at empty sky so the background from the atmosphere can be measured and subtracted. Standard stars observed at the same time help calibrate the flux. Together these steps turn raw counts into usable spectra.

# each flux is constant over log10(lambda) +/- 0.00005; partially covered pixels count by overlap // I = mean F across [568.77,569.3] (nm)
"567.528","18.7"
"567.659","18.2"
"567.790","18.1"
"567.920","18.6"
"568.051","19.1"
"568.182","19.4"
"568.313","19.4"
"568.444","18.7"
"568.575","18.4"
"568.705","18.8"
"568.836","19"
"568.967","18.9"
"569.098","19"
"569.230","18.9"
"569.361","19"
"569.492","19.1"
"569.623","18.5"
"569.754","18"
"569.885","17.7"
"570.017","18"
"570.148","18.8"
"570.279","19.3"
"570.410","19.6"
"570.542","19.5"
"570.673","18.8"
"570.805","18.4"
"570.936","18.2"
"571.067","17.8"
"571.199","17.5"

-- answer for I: 18.9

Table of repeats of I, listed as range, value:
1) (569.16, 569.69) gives 18.9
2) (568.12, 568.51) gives 19.1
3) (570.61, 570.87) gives 18.6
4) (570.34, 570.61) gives 19.5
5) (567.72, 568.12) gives 18.6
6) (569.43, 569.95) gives 18.3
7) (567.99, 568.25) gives 19.2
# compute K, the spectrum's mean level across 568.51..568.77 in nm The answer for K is 18.7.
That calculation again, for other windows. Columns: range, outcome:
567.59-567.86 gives 18.2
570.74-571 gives 18.3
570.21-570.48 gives 19.4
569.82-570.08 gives 17.8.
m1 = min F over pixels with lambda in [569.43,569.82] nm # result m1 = 18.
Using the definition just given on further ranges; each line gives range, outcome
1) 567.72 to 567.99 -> 18.1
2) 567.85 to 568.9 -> 18.4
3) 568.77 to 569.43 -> 18.9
